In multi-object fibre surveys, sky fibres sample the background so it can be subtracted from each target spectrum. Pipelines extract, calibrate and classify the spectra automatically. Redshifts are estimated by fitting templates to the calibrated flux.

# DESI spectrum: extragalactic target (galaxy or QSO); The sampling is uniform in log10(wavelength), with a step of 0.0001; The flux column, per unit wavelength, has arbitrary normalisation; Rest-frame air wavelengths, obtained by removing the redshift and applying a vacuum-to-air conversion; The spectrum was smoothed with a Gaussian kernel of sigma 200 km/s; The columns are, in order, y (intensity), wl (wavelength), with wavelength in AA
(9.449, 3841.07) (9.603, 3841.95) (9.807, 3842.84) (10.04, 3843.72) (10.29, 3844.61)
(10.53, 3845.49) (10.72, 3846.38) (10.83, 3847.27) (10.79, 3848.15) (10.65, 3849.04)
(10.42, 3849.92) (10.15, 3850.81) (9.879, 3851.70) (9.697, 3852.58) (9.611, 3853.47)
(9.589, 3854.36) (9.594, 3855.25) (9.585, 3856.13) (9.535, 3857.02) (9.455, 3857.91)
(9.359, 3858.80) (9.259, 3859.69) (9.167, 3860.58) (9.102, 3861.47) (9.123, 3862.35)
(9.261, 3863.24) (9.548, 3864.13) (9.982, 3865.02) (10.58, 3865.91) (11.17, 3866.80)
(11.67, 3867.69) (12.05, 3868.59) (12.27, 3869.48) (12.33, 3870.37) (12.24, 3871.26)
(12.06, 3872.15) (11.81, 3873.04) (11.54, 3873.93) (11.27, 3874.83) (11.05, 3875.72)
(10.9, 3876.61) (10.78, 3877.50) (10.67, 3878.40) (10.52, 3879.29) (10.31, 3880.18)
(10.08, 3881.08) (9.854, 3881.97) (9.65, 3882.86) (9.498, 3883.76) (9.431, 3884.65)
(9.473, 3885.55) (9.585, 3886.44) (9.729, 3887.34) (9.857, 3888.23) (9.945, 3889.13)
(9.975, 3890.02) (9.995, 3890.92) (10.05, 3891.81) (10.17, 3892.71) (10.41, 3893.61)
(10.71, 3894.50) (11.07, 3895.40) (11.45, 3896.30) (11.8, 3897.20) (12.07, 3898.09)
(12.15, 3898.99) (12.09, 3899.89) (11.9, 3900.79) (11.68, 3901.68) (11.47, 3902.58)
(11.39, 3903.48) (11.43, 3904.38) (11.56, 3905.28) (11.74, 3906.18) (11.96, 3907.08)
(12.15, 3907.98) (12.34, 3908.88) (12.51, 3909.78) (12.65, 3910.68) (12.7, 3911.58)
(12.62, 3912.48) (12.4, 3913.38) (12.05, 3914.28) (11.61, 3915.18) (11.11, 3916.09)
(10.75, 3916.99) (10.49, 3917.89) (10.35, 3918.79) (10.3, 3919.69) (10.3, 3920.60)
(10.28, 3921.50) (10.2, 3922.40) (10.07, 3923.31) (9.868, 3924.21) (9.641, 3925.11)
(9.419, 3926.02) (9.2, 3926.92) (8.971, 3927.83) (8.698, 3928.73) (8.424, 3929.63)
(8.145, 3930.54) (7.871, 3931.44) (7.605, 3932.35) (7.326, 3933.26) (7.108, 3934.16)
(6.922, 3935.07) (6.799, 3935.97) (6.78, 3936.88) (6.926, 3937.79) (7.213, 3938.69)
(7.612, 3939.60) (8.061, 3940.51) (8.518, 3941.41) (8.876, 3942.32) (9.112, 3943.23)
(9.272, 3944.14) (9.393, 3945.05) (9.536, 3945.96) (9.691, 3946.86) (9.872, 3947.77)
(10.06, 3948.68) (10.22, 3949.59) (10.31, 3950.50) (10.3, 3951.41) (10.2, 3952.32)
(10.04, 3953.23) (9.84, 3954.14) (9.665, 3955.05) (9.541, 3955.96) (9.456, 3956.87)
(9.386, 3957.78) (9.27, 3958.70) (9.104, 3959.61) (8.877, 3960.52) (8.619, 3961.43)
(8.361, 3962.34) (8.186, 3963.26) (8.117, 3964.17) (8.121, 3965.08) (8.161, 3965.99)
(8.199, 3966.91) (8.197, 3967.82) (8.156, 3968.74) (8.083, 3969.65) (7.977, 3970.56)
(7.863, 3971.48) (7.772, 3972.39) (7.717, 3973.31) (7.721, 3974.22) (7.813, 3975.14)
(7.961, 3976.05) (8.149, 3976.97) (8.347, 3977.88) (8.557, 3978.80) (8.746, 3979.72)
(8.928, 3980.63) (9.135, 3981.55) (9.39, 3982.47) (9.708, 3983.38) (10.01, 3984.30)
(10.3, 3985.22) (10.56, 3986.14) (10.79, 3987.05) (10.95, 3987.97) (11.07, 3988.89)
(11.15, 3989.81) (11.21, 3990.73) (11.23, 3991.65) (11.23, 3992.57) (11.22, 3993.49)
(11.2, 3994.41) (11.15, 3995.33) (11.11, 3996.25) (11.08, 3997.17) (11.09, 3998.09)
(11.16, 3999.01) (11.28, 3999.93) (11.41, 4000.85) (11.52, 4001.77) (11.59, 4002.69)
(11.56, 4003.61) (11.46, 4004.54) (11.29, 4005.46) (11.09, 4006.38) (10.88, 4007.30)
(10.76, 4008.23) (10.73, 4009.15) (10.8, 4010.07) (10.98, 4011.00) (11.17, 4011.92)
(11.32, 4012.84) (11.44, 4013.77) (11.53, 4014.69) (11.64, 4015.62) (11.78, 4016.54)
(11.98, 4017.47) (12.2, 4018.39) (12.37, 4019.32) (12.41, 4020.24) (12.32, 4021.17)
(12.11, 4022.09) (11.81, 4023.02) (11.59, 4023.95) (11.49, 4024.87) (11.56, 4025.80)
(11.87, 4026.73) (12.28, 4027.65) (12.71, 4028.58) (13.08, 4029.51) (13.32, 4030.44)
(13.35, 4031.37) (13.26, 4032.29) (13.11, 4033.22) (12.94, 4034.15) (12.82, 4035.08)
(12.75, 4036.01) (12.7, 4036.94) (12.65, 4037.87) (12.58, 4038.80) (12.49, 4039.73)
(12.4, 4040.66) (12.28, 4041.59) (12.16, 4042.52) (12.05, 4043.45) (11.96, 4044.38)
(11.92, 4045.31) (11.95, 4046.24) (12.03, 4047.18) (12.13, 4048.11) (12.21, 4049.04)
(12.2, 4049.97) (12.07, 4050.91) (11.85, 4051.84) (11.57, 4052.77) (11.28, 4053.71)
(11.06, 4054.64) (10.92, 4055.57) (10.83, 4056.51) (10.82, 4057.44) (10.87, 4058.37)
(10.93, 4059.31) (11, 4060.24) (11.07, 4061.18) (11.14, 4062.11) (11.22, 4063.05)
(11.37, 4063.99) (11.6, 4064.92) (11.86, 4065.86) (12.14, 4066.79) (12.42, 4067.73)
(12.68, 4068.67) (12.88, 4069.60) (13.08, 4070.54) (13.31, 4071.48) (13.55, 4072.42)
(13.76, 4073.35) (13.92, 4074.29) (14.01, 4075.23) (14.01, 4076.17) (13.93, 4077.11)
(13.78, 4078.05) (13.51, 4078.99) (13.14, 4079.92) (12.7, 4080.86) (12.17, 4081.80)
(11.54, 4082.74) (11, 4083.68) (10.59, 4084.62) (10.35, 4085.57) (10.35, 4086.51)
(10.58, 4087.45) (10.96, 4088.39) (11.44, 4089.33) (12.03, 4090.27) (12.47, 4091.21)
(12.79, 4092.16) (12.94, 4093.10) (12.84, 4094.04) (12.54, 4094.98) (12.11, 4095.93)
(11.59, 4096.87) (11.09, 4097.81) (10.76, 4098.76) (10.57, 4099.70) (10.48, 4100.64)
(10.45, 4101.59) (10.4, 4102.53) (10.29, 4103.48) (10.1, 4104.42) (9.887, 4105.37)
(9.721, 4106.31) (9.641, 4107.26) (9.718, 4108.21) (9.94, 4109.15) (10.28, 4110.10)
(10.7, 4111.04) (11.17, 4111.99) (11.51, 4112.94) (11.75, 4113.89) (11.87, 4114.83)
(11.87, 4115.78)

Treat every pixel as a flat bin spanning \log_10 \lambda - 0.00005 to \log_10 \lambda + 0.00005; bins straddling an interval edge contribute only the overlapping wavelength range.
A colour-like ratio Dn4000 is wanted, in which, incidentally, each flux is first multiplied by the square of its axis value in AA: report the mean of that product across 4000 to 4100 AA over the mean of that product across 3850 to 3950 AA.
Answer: 1.3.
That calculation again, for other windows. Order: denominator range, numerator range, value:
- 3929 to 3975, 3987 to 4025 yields 1.37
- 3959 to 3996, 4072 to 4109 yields 1.34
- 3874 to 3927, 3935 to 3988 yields 0.84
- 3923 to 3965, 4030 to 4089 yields 1.46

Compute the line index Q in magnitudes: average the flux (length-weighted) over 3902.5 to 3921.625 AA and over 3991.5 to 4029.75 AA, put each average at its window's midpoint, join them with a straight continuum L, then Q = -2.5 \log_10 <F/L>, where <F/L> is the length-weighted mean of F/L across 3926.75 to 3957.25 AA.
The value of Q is 0.30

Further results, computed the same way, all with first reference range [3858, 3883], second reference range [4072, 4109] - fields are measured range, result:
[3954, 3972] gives 0.27 mag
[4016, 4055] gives -0.07 mag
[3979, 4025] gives 0.02 mag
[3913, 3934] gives 0.12 mag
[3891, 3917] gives -0.08 mag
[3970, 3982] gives 0.33 mag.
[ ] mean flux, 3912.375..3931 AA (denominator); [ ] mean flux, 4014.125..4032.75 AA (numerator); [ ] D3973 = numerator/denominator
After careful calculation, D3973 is 1.2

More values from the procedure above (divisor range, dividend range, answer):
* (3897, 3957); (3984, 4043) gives 1.17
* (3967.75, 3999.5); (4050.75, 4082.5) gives 1.27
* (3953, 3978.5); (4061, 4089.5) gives 1.44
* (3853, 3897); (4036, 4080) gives 1.18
